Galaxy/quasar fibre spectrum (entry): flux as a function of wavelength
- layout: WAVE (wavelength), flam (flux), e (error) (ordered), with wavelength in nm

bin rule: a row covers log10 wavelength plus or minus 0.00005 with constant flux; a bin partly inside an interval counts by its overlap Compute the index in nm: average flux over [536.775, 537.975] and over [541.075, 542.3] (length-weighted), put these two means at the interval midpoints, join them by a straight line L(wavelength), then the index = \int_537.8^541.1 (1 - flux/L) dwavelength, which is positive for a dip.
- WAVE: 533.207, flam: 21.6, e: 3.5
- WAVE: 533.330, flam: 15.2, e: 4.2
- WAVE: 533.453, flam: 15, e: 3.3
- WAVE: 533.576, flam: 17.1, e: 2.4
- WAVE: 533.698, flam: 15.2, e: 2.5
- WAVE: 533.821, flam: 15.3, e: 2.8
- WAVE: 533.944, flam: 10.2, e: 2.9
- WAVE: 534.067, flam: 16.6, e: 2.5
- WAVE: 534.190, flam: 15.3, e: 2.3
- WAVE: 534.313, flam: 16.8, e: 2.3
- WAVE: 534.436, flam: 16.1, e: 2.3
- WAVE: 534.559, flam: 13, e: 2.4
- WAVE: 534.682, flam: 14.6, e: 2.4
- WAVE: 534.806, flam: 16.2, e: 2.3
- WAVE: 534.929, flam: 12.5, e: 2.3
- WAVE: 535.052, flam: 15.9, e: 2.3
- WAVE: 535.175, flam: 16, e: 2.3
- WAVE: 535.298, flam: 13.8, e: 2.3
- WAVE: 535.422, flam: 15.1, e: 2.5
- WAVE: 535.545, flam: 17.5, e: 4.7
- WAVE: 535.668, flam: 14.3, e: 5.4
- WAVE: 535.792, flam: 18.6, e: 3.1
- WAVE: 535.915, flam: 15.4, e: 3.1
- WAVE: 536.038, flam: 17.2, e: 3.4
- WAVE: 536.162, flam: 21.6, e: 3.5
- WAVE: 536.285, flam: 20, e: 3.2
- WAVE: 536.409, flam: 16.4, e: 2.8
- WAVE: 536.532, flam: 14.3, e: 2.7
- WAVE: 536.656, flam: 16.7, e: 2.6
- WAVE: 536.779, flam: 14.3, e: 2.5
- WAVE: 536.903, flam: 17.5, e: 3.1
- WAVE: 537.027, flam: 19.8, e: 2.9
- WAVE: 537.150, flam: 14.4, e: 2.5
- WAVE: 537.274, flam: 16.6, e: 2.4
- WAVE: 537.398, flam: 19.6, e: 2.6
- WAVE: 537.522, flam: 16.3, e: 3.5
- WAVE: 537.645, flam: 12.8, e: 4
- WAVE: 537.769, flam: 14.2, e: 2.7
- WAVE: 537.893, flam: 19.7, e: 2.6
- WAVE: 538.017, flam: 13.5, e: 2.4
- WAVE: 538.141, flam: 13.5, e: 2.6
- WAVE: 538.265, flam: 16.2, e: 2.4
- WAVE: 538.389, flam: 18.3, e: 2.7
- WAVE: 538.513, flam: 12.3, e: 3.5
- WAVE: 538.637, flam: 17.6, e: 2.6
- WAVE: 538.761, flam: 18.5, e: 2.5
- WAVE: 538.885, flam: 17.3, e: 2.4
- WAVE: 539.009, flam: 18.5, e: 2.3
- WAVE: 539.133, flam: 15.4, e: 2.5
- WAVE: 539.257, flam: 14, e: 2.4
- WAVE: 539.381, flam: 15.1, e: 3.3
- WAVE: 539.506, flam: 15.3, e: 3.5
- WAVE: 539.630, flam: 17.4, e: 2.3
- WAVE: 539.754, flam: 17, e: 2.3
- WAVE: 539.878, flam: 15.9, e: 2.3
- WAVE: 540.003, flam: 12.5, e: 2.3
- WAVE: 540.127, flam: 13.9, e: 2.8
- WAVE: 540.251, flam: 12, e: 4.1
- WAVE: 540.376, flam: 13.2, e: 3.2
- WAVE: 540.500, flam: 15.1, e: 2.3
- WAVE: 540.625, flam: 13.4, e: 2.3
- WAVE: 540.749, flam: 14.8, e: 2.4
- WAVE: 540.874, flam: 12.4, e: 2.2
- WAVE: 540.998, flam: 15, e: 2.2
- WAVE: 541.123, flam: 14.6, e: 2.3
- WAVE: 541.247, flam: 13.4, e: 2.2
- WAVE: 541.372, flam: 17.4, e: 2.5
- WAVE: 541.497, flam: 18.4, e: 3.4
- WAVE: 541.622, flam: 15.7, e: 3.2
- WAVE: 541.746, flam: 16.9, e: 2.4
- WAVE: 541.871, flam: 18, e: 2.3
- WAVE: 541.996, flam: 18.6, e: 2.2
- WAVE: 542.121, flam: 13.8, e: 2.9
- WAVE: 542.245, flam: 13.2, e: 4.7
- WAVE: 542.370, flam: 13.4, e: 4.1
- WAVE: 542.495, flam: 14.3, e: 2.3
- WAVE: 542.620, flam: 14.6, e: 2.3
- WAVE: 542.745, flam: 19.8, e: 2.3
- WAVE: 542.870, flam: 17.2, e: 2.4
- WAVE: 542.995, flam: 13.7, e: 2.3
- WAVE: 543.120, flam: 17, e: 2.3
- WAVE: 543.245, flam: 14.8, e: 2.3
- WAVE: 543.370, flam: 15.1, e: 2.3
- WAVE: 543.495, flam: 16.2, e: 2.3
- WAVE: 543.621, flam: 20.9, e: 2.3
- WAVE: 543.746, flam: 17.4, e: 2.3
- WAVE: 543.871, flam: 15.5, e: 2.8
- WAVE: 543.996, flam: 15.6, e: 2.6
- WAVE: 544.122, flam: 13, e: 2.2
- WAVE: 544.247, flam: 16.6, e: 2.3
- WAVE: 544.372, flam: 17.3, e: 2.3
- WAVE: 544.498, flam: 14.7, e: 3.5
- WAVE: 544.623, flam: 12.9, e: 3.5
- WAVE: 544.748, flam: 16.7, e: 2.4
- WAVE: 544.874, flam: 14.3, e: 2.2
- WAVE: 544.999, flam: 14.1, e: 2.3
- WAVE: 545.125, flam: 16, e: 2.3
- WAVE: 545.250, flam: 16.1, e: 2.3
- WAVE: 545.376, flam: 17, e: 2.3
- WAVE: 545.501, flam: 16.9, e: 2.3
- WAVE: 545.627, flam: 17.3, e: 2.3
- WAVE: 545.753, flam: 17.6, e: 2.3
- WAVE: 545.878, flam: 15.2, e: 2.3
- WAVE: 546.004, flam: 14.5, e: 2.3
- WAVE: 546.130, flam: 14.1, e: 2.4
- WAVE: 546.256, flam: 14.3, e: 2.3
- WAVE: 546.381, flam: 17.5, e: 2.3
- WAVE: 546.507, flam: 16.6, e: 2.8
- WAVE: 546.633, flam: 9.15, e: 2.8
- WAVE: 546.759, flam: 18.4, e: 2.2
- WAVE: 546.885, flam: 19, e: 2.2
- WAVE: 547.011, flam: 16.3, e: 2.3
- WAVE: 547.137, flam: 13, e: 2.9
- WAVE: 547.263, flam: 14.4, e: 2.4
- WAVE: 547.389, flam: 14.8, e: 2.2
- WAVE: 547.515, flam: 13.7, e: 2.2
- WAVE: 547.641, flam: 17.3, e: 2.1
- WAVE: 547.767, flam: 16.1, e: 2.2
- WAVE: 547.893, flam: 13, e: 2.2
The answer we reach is 0.21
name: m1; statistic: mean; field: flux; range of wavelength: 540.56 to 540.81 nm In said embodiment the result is 14.1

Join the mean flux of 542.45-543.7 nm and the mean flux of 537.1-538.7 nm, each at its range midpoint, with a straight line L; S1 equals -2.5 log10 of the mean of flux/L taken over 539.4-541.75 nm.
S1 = 0.08 mag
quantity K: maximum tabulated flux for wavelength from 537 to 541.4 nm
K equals 19.8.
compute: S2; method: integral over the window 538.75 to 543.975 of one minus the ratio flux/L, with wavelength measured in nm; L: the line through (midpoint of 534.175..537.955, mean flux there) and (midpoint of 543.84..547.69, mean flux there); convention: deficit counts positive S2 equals 0.07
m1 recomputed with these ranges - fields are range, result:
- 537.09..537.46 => 16.8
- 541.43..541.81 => 17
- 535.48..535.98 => 16.5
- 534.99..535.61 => 15.7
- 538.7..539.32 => 16.8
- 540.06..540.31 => 13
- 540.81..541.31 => 13.9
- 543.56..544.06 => 17.3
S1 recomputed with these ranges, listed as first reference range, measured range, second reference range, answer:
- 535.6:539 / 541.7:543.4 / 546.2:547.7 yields 0.012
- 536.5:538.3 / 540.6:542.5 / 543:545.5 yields 0.043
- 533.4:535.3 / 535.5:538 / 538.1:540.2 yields -0.093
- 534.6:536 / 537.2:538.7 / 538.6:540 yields 0.012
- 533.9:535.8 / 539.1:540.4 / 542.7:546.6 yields 0.056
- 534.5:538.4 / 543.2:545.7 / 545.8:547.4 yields -0.037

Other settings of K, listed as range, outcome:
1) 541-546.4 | 20.9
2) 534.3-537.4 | 21.6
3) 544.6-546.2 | 17.6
